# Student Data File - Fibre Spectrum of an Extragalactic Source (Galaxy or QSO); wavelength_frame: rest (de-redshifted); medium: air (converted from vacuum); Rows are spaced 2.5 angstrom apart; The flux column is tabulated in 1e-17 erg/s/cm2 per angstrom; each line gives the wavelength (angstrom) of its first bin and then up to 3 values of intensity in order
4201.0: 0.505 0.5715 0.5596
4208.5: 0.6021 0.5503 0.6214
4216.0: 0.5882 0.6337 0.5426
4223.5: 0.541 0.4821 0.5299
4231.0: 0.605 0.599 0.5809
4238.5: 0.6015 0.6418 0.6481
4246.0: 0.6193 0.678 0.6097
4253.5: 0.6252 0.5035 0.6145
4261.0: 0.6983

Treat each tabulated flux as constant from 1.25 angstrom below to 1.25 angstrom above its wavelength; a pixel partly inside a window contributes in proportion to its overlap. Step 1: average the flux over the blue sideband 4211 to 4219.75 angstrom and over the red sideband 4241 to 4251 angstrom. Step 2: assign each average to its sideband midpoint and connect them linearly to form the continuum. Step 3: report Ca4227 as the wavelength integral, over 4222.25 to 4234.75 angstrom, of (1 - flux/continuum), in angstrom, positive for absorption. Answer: 1.41 angstrom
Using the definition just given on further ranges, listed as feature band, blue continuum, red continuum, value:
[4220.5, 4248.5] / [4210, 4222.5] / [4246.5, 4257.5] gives 0.5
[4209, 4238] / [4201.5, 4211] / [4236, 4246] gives 1.1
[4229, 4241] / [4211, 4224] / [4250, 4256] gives -0.2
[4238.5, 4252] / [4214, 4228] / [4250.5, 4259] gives -1.4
